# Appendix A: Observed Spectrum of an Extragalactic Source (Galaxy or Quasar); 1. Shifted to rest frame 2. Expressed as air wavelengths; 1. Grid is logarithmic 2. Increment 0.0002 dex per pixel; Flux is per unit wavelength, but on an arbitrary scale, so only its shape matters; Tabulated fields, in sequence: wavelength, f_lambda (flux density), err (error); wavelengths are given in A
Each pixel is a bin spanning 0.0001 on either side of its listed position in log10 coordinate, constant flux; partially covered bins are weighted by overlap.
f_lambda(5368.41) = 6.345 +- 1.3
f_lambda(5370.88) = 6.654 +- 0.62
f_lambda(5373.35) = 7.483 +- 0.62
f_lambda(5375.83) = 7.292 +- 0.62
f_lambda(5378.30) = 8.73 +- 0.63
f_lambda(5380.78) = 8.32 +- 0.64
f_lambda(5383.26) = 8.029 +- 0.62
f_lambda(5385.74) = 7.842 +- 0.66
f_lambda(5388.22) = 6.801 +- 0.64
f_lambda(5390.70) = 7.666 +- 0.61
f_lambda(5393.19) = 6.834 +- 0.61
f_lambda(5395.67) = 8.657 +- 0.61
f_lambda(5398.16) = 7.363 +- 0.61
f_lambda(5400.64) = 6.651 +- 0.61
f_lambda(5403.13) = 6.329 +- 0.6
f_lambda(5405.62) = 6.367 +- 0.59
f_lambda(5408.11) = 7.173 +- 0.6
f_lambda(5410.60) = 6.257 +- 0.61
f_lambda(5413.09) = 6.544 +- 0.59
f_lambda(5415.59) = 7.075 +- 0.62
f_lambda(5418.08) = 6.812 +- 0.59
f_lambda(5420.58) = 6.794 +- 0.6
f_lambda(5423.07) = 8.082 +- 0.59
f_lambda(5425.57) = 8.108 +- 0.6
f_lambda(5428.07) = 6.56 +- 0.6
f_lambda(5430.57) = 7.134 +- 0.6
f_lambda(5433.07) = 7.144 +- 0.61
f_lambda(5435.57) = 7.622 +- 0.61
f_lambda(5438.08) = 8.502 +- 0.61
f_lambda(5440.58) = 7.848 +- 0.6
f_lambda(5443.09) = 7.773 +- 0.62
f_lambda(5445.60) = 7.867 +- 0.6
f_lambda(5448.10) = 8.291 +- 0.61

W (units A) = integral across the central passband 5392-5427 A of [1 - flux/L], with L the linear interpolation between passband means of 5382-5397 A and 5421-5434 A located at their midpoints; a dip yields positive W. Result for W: 1.98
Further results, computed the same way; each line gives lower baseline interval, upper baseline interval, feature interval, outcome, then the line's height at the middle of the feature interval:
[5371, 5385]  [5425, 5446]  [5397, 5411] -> 1.9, 7.74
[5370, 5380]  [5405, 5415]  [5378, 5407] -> -1.2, 7.12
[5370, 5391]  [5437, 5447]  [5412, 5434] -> 2.1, 7.9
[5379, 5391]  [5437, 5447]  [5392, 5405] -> 1.2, 7.83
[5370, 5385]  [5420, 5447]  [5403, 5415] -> 1.7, 7.69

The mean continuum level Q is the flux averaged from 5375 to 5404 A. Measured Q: 7.56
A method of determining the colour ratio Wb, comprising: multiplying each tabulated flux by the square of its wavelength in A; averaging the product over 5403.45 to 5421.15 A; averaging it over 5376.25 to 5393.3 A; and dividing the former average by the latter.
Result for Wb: 0.87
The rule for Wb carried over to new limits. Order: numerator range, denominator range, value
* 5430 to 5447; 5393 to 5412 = 1.13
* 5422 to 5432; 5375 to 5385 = 0.93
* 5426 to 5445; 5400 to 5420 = 1.15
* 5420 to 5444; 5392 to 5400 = 1.02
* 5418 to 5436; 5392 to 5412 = 1.06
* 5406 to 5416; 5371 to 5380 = 0.88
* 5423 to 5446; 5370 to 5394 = 1.03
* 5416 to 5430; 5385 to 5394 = 1.01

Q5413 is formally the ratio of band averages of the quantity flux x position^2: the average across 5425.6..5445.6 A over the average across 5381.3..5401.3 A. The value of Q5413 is 1.02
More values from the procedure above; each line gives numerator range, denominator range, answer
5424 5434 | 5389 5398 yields 0.97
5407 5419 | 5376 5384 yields 0.83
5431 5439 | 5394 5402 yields 1.03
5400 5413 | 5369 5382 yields 0.87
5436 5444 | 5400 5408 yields 1.24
